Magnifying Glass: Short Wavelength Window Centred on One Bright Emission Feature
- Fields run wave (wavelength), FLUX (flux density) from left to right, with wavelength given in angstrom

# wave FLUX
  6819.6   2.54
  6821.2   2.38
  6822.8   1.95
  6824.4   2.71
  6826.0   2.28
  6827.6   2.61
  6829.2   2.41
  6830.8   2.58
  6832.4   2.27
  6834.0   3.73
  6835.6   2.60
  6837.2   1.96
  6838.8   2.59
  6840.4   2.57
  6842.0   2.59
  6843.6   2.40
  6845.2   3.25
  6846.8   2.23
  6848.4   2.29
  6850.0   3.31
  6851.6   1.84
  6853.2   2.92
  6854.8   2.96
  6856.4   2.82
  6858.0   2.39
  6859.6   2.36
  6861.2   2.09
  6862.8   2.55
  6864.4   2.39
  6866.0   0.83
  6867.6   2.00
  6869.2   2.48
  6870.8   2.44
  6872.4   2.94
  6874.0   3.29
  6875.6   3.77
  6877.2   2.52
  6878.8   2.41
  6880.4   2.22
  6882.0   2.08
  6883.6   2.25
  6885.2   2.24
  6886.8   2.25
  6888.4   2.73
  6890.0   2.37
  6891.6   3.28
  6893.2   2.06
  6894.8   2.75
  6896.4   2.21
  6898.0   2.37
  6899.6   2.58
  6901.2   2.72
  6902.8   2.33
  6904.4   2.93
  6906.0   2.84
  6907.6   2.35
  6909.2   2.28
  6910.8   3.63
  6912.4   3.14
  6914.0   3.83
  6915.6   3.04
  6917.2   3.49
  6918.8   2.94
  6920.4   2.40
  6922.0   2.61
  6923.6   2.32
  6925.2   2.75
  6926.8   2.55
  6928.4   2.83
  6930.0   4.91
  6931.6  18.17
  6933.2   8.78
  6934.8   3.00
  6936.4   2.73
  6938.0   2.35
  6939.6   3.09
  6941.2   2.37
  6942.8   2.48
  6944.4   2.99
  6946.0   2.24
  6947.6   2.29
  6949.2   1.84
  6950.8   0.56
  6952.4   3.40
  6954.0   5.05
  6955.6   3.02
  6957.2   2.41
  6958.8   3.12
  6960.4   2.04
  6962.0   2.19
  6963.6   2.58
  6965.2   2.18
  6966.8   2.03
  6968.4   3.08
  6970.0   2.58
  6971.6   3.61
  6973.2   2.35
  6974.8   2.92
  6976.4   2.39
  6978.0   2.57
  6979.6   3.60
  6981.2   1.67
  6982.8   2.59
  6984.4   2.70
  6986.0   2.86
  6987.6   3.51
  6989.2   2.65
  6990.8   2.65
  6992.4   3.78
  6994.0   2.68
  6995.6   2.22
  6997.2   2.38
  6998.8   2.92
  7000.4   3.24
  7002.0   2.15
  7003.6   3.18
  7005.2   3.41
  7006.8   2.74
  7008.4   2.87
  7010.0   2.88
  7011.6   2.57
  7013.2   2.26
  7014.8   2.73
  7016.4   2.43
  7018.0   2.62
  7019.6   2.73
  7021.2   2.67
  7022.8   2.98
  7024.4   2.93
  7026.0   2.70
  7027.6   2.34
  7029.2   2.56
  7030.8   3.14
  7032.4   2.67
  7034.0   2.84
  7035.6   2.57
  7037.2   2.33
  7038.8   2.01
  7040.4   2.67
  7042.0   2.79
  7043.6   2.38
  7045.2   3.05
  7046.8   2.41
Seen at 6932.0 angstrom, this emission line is H-alpha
